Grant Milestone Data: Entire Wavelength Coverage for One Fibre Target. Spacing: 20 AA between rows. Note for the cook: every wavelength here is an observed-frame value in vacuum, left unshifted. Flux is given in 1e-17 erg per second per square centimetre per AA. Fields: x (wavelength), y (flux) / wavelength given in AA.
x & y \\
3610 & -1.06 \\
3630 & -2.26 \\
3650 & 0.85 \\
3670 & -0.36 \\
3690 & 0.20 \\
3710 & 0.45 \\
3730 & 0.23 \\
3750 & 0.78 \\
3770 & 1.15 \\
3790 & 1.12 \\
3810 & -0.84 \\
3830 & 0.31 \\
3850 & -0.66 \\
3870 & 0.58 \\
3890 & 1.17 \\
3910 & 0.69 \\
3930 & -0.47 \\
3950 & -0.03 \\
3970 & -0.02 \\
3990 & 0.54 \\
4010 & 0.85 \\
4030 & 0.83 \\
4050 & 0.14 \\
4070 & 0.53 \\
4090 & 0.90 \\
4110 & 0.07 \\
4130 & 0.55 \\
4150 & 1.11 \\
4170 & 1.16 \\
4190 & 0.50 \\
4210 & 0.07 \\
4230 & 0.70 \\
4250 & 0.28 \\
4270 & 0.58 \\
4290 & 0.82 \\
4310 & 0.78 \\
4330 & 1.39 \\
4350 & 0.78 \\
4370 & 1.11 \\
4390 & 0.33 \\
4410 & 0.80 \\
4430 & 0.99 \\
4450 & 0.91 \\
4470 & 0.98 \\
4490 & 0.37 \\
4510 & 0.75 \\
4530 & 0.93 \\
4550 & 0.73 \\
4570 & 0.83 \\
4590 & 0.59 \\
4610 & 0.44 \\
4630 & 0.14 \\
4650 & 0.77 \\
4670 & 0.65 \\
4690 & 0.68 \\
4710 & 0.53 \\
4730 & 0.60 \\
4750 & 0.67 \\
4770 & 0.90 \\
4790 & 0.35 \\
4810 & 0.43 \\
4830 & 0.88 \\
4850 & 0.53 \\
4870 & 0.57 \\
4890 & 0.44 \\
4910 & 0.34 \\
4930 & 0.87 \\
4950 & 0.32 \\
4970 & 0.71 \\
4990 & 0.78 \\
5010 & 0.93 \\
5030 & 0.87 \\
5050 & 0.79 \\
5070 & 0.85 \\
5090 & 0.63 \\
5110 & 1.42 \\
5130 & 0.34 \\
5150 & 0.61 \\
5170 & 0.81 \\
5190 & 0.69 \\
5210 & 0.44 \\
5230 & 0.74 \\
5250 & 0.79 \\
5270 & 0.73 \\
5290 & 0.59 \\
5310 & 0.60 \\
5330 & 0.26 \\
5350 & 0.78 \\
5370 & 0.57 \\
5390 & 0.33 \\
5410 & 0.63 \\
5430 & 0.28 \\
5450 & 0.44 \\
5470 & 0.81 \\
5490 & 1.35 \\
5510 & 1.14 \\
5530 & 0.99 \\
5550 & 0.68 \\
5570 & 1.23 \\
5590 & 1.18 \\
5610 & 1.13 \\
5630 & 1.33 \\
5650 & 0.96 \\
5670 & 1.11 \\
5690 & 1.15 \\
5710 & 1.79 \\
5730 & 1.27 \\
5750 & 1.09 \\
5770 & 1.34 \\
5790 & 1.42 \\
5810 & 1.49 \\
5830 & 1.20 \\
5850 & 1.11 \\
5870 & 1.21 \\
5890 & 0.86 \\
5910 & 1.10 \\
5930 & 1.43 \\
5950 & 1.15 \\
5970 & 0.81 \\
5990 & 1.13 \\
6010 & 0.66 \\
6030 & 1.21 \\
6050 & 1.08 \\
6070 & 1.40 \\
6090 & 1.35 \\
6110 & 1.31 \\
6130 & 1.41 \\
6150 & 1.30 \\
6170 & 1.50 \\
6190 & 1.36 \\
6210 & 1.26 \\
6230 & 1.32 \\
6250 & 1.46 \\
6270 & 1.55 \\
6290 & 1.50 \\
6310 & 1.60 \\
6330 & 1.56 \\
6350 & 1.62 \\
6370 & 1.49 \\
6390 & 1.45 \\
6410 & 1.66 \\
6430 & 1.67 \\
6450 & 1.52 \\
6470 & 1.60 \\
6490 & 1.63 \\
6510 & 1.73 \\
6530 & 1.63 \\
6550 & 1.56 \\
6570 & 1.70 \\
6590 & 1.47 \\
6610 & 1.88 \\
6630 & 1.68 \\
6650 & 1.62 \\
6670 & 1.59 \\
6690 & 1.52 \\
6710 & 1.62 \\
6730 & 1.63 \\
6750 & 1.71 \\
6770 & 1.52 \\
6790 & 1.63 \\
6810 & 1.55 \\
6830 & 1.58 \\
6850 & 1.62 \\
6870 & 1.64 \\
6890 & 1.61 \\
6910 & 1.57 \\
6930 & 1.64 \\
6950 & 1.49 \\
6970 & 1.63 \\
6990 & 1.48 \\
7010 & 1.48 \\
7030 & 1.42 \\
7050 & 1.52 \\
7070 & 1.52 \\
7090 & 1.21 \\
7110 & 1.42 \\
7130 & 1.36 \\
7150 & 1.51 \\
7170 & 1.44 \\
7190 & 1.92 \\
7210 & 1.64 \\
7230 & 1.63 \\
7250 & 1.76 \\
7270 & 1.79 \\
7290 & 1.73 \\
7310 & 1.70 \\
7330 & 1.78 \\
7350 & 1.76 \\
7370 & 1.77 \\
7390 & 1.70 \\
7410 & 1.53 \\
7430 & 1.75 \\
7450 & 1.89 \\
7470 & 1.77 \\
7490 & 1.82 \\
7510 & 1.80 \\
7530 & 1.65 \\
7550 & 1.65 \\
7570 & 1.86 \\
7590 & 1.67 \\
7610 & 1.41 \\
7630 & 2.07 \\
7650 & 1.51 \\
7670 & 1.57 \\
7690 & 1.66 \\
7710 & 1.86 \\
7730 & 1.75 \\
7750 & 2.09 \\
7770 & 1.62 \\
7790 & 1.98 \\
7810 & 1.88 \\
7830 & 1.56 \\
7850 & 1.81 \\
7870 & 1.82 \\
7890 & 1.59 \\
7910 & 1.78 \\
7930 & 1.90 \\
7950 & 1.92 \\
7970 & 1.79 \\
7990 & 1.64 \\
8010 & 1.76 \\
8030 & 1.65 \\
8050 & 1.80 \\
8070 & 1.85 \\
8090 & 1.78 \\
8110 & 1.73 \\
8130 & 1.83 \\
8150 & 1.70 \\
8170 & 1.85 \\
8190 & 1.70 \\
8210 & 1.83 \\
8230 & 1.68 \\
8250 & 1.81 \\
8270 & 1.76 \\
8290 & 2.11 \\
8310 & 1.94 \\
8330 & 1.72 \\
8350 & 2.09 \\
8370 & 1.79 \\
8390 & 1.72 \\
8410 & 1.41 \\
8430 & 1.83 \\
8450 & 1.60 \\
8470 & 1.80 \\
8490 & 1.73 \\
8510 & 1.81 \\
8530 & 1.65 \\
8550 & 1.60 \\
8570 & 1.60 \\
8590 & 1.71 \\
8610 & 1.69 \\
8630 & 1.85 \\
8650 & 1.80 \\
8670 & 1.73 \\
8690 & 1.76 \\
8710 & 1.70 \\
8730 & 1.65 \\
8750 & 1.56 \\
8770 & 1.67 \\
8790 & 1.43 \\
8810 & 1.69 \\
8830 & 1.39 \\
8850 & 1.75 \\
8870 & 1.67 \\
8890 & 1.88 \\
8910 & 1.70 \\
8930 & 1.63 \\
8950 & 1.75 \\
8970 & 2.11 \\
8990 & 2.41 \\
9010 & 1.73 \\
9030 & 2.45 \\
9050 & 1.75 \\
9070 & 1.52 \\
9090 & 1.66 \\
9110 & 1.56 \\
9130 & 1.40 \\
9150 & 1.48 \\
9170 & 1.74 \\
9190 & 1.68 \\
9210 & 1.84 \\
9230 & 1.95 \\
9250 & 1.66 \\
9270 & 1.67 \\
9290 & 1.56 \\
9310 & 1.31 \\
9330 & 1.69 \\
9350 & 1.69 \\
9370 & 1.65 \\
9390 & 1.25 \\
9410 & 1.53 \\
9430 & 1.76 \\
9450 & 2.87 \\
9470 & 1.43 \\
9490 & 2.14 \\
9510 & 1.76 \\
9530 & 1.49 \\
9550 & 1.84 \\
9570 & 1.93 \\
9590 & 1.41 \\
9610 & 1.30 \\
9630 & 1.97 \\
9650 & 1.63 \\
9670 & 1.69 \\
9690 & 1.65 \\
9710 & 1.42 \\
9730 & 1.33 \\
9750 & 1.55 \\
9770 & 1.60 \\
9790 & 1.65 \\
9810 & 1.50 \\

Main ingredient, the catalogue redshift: 0.370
